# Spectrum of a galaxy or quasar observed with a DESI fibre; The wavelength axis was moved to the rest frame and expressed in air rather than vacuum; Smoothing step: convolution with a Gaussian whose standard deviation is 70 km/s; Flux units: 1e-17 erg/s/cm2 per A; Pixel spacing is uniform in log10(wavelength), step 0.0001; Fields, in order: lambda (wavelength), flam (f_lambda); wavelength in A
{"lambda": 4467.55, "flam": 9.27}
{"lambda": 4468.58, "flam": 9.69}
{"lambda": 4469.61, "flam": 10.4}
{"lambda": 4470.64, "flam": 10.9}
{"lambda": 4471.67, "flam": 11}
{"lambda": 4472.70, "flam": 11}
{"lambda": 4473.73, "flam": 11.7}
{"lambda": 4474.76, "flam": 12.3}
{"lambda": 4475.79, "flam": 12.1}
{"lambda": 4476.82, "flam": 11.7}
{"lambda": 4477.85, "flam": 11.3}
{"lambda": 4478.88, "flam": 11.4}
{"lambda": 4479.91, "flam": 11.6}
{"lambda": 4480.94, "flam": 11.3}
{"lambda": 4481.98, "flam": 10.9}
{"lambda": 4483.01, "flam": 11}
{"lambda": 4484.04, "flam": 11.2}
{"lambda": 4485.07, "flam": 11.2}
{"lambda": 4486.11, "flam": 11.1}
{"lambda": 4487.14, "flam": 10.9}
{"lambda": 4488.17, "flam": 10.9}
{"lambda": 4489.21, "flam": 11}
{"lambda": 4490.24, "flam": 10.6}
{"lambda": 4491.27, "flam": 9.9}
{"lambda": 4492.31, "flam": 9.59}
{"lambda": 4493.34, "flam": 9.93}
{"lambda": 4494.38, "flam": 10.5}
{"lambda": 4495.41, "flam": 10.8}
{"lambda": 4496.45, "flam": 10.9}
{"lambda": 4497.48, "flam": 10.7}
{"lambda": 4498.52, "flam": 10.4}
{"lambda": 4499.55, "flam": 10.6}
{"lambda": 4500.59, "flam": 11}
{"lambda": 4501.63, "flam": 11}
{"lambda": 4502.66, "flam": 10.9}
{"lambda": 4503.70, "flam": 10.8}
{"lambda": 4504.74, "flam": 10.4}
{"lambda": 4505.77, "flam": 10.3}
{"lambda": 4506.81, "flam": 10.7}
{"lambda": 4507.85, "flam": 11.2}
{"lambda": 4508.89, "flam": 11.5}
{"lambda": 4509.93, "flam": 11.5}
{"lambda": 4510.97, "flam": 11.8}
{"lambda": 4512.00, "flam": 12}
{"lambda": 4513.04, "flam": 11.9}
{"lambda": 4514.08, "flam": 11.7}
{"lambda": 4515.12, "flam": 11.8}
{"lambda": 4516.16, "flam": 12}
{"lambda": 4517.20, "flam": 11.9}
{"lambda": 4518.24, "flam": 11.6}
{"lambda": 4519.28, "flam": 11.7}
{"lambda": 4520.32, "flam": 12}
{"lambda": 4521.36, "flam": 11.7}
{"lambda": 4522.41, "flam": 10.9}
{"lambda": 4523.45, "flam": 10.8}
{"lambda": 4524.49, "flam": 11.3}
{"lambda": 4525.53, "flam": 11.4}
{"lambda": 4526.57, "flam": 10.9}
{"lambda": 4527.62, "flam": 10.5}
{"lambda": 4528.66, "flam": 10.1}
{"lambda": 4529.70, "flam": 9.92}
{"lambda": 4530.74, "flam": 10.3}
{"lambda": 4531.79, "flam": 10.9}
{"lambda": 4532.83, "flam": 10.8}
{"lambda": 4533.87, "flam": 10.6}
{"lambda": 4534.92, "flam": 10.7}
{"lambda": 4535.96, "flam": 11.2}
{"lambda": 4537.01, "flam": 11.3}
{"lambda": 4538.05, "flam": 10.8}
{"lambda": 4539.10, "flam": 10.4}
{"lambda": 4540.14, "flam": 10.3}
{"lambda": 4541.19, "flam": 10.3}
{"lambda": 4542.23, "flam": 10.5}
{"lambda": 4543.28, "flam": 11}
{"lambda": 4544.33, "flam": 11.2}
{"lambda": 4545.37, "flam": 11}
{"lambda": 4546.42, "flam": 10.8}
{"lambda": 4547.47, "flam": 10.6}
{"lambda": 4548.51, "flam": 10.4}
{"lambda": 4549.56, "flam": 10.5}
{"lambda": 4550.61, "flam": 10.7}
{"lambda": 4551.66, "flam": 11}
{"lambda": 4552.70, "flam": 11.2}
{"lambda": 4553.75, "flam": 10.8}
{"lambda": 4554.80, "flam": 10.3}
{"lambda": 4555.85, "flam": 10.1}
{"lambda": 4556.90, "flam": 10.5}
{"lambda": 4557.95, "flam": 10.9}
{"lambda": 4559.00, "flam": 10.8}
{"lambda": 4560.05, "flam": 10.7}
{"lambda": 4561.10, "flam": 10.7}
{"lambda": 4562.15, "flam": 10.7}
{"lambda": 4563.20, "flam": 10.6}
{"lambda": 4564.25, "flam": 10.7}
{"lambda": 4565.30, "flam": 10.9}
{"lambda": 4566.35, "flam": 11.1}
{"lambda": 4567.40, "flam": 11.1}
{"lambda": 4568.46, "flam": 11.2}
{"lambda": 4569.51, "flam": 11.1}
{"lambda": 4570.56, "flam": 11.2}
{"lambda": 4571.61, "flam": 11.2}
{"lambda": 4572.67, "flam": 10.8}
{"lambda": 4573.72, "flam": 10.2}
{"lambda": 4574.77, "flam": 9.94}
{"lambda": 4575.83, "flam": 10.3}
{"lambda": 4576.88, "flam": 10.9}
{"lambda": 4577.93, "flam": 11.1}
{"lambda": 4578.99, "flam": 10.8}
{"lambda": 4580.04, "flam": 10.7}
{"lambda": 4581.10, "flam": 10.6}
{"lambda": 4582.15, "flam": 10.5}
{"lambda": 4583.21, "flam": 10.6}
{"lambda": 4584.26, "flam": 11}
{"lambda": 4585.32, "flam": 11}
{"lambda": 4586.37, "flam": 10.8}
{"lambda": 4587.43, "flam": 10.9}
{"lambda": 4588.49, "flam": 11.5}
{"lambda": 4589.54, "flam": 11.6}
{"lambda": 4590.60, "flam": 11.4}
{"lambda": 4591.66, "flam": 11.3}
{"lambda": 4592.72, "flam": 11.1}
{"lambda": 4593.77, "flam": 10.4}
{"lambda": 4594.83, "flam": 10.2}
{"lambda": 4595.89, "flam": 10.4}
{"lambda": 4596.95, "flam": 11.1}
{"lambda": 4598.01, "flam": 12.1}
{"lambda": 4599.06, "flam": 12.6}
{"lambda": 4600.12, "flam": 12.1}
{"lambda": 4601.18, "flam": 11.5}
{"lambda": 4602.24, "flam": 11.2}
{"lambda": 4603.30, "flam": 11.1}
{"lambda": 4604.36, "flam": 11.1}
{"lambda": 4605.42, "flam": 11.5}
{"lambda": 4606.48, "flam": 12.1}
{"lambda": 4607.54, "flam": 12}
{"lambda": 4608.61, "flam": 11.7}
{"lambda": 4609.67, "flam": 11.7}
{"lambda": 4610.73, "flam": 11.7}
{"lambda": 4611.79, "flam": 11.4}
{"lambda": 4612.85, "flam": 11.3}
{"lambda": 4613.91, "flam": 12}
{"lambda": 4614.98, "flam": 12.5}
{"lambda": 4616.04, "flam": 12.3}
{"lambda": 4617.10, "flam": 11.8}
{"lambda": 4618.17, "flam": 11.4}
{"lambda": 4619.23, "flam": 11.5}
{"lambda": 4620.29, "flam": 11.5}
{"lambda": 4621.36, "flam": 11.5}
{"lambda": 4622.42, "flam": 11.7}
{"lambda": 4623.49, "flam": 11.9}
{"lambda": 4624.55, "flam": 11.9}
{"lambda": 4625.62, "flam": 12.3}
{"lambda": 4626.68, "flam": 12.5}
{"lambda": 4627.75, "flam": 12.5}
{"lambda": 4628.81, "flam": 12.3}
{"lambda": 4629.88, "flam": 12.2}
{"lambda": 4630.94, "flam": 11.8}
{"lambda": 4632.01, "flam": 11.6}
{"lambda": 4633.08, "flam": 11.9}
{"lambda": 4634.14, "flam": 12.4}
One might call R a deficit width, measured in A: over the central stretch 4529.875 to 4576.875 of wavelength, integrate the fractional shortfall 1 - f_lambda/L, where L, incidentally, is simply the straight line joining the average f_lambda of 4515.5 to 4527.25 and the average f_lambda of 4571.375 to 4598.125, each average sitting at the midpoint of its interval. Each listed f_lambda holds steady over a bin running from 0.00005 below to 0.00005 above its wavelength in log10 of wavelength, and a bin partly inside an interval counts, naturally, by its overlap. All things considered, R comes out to 1.7 A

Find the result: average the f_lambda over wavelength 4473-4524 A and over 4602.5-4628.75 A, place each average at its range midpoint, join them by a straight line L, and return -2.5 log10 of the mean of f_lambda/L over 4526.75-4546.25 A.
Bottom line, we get 0.07 mag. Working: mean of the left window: 11.2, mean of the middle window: 10.7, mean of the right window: 11.8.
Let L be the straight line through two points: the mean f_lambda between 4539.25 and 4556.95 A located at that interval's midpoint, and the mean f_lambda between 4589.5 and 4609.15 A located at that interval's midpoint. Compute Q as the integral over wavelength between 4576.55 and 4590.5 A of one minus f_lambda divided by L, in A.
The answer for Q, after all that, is 0.28 A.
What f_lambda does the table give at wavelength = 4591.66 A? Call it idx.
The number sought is 11.3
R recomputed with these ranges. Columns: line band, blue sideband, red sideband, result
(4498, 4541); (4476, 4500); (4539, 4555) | -1.1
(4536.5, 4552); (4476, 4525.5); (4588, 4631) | 0.8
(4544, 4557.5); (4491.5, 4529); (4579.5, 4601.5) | 0.5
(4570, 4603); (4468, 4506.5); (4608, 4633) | 1.7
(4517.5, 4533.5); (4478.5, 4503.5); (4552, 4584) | -0.3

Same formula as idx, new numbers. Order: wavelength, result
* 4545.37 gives 11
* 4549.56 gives 10.5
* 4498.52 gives 10.4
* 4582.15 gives 10.5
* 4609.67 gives 11.7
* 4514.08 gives 11.7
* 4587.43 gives 10.9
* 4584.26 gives 11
